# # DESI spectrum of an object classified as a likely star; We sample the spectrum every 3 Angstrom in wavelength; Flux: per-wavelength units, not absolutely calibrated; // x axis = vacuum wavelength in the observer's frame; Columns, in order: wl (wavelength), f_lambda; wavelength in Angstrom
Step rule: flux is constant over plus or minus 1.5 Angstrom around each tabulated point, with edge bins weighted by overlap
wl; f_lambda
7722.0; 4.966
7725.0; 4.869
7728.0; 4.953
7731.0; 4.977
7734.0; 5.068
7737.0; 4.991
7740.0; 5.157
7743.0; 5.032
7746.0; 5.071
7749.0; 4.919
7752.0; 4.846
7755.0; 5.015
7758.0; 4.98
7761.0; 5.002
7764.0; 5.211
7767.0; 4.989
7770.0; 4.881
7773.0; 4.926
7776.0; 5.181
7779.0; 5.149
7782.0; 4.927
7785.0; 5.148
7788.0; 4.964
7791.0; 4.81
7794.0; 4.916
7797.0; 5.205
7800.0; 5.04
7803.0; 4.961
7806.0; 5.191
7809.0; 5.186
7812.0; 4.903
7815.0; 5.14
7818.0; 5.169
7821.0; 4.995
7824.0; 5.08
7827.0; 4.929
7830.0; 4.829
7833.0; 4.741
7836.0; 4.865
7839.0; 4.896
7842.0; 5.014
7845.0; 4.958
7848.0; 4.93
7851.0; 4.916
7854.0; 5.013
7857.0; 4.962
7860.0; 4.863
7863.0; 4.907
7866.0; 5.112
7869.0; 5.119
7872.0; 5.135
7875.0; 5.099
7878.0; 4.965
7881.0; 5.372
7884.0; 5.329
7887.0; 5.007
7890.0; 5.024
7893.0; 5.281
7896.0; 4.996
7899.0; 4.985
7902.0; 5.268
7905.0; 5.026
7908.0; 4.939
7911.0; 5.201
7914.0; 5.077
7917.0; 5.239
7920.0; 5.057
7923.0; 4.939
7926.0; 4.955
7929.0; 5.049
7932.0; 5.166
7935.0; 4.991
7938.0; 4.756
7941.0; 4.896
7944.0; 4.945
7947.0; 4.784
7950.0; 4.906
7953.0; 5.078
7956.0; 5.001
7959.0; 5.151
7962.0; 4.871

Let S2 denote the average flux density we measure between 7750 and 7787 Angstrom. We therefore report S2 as 5.02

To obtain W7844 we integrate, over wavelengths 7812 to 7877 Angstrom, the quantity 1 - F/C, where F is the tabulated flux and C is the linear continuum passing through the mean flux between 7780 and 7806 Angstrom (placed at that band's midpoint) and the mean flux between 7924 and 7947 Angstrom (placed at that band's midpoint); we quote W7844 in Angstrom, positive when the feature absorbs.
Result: 0.1 Angstrom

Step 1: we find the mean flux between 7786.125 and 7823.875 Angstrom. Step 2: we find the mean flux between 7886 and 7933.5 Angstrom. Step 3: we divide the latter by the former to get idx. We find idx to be 1.0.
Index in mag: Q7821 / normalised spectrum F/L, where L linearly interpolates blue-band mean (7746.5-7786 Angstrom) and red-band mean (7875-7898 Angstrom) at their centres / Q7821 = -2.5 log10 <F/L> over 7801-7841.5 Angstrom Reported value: 0.02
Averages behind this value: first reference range 5.01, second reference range 5.13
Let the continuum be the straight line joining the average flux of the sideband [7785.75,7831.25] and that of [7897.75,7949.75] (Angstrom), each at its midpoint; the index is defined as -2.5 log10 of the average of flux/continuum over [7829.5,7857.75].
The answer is 0.02 mag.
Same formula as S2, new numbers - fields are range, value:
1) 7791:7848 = 4.99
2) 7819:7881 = 4.98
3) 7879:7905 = 5.15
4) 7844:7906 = 5.06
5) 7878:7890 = 5.18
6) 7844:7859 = 4.95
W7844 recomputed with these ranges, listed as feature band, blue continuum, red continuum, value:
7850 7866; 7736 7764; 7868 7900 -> 0.5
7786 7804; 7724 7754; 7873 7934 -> 0.1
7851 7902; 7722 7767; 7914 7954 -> -0.9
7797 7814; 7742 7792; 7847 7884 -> -0.2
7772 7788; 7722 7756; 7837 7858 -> -0.3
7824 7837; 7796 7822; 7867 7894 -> 0.6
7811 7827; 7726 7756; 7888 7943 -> -0.1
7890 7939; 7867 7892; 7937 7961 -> -0.2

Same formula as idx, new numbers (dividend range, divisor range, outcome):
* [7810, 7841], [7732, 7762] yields 0.99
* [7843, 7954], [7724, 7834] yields 1.00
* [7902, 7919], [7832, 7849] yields 1.04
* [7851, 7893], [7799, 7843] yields 1.02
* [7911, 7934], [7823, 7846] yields 1.03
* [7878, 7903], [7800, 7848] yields 1.03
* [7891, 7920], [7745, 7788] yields 1.02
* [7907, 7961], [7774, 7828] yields 0.99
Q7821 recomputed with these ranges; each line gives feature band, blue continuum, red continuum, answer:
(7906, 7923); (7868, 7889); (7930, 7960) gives -0.01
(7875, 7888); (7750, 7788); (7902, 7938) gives -0.03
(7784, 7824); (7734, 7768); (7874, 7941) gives 0.00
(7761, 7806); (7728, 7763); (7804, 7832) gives 0.00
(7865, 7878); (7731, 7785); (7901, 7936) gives -0.01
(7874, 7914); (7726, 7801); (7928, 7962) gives -0.03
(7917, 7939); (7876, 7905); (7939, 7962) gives 0.00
